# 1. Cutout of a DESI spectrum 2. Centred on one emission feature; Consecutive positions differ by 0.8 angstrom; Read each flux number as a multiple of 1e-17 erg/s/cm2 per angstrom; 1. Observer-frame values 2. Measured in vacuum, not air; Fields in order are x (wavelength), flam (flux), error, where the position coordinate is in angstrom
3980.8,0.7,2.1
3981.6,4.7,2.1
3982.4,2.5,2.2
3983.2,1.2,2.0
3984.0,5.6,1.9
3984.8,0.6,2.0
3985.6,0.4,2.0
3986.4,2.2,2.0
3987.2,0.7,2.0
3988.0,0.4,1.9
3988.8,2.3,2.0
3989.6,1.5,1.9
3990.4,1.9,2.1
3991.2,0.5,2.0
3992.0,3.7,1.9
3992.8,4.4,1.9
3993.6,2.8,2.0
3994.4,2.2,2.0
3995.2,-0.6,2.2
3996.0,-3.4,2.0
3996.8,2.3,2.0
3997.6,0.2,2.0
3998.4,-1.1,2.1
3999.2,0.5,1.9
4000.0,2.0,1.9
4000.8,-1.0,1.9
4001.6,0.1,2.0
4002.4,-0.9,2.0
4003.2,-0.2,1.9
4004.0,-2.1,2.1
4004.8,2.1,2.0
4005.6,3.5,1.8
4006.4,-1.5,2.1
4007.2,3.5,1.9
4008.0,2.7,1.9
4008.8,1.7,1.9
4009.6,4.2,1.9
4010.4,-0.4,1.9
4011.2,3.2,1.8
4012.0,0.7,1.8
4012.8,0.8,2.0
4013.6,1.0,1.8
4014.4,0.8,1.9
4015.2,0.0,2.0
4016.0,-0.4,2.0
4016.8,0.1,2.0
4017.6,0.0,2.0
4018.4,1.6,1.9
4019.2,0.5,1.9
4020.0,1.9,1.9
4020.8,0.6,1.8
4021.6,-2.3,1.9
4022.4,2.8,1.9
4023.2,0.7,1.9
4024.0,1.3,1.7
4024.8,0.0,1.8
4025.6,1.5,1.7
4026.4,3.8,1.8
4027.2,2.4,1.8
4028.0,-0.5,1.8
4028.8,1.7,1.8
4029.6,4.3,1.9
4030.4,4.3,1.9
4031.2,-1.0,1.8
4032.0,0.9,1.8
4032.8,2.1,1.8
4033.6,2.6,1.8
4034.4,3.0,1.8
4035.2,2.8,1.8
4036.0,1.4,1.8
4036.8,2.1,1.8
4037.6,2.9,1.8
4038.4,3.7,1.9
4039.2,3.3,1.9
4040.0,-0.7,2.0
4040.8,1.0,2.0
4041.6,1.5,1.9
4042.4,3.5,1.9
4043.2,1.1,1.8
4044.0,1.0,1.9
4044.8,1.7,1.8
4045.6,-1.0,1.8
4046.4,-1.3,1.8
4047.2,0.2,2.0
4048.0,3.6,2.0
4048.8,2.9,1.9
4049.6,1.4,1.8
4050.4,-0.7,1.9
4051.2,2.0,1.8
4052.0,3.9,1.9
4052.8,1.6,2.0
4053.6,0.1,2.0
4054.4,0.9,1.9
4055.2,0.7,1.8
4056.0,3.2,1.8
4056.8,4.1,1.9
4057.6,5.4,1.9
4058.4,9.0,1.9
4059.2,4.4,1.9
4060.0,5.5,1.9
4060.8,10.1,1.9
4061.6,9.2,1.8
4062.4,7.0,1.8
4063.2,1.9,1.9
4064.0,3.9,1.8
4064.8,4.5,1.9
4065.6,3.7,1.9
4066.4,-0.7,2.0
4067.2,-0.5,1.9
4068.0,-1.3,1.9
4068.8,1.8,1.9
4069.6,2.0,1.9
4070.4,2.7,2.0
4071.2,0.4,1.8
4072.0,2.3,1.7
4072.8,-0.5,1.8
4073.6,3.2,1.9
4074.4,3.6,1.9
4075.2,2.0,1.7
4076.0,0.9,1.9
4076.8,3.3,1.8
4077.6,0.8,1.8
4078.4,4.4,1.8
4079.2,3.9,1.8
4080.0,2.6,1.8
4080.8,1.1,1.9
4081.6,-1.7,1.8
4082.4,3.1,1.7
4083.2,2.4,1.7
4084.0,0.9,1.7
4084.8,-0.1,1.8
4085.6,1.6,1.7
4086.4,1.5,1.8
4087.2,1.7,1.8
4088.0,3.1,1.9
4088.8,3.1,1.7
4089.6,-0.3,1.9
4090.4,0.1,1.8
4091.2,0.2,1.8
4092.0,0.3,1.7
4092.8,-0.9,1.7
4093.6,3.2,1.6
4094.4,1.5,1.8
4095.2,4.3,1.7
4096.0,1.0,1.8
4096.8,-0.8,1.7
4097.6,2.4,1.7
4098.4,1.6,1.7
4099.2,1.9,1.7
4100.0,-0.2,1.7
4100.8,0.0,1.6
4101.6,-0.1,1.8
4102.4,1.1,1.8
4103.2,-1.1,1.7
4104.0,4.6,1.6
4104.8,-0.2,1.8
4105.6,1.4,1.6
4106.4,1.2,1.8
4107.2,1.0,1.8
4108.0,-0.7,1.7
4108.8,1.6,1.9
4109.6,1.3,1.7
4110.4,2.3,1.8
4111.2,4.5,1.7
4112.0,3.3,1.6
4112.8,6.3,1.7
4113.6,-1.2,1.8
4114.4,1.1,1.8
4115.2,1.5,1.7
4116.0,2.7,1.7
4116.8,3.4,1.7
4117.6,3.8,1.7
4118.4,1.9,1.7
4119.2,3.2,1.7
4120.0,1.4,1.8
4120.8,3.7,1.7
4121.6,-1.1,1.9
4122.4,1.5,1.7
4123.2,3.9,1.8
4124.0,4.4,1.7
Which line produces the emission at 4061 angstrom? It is [O II]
